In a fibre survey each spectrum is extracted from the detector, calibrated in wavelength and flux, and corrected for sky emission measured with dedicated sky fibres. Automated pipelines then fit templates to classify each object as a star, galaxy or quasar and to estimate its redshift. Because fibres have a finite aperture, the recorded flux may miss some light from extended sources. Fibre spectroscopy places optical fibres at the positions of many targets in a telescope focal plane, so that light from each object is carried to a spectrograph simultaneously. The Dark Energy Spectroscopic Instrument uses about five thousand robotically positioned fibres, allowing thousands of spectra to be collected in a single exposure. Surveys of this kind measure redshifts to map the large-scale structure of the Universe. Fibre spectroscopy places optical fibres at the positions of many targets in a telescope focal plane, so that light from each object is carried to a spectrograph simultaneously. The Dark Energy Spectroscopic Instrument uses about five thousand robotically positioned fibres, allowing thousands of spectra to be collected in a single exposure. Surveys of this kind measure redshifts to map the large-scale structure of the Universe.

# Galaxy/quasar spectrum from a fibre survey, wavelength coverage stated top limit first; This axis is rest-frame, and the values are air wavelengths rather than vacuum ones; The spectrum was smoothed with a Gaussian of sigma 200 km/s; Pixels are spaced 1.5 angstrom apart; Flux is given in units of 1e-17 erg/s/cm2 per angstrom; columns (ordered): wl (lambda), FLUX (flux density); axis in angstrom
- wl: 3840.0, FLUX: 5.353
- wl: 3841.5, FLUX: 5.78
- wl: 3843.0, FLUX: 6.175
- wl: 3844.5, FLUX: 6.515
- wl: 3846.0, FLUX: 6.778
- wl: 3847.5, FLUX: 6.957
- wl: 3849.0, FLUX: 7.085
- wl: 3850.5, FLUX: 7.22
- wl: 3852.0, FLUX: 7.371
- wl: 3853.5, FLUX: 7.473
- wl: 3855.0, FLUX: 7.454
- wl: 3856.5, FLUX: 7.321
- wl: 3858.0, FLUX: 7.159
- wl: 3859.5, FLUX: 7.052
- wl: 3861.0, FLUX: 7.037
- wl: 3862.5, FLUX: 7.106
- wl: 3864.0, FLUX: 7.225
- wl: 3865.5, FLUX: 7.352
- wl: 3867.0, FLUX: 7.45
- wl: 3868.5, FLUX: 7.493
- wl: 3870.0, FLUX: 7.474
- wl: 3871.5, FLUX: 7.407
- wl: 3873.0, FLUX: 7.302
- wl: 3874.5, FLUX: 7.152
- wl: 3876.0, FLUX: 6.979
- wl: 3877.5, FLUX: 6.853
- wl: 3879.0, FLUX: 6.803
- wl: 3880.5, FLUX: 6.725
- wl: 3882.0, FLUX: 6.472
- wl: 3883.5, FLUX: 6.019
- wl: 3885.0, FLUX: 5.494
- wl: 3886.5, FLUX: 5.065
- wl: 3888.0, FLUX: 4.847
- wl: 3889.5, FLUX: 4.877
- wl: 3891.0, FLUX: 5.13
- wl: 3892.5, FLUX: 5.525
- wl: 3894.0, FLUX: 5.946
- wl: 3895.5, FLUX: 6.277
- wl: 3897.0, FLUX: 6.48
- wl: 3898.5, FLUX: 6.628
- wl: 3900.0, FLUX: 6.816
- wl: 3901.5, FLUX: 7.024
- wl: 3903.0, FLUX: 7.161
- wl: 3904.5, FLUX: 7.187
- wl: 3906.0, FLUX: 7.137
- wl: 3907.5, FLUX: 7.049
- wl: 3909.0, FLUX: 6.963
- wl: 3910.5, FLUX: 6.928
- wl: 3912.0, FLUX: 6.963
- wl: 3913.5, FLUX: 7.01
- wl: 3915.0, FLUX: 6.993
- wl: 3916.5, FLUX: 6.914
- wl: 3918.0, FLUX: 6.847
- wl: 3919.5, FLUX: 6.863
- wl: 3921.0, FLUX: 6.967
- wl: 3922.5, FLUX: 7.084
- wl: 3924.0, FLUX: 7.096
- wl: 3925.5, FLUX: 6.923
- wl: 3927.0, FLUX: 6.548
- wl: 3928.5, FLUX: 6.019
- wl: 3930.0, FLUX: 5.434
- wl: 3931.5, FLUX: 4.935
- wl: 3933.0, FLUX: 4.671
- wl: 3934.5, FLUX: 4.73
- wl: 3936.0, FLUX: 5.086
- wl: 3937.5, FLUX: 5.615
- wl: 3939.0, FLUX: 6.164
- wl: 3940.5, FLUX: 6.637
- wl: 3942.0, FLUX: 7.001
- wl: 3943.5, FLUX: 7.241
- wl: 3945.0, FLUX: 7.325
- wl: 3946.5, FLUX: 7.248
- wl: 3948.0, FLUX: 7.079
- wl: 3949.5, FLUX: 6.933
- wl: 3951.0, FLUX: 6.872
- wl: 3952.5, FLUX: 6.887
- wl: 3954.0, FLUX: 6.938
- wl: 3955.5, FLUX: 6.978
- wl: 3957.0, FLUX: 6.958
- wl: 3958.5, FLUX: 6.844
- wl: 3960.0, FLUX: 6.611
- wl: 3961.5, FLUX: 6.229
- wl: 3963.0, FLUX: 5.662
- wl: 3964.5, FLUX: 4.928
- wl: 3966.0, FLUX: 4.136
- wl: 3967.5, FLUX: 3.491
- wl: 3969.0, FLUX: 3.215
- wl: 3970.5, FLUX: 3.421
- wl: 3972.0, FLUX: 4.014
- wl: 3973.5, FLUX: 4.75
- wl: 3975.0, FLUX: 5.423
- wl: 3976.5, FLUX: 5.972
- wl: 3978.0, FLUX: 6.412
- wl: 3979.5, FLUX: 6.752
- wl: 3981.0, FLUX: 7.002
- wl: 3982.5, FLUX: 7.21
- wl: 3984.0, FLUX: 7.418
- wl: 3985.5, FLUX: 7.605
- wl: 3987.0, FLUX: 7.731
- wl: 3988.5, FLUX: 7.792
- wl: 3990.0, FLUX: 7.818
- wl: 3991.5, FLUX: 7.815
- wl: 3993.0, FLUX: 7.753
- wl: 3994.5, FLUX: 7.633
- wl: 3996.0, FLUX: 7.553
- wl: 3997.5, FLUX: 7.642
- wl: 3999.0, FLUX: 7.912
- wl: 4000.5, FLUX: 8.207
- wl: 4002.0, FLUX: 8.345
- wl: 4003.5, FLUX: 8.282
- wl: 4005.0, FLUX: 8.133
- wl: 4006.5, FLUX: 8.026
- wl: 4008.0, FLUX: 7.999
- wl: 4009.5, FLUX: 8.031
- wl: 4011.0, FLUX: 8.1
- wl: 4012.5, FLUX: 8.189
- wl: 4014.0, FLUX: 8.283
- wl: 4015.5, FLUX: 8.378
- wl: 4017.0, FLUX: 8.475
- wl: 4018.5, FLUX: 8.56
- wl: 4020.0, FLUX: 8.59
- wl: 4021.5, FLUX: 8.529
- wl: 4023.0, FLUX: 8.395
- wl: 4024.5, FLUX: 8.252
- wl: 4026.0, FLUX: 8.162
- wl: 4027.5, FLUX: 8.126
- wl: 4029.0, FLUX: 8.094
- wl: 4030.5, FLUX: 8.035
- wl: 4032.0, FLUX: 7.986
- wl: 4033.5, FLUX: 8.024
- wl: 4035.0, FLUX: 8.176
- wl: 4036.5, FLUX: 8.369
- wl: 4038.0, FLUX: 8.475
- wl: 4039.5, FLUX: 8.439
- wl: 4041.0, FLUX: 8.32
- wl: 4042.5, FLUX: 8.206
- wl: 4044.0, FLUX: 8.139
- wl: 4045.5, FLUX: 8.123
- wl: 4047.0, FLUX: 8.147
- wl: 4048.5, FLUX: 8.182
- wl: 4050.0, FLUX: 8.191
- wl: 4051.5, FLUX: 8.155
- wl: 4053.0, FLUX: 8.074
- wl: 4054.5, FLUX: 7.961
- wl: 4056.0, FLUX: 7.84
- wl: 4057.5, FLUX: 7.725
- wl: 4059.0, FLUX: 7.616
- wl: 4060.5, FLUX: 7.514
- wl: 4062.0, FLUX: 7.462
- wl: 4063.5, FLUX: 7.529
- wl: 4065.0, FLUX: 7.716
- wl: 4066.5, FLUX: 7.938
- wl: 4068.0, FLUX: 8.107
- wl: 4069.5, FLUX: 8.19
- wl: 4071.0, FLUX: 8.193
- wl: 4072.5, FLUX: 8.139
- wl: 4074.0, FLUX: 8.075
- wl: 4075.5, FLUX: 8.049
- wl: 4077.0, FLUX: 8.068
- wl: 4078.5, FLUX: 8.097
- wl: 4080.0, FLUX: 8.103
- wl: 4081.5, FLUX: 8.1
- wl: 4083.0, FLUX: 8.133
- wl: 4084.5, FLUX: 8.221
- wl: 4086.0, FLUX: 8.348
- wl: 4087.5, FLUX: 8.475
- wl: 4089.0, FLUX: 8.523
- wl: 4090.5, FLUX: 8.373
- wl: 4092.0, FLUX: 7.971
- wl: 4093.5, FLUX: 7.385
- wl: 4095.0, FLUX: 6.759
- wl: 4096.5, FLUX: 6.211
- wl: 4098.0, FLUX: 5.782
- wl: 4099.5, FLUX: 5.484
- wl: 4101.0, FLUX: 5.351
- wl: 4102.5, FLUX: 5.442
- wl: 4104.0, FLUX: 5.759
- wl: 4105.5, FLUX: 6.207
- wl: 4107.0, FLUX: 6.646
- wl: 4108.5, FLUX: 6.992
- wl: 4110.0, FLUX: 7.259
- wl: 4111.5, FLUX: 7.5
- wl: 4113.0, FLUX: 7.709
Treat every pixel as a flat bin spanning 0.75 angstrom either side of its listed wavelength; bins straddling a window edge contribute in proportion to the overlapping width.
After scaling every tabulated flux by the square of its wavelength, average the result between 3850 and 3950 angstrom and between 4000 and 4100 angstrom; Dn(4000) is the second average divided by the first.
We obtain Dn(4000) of 1.3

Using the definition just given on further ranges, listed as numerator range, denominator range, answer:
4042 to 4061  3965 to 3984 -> 1.59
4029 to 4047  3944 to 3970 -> 1.40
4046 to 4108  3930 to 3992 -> 1.30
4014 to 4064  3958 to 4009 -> 1.26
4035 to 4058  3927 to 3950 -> 1.40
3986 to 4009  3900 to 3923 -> 1.18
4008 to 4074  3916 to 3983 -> 1.40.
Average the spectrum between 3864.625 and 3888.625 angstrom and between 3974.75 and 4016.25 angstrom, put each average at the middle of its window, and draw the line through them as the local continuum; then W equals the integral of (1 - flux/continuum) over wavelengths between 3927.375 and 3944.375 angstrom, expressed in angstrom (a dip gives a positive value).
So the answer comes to 3.2 angstrom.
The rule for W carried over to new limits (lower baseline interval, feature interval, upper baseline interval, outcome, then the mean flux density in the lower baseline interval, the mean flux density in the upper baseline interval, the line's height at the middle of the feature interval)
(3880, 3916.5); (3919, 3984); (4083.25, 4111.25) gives 4.65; 6.37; 6.99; 6.54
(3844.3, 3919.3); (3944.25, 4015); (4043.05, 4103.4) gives 3.95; 6.77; 7.69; 7.24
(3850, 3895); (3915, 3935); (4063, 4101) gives 1.90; 6.69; 7.71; 6.94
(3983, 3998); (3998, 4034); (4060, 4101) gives -2.50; 7.67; 7.7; 7.68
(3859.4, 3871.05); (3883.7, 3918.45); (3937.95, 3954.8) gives 3.55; 7.29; 6.92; 7.12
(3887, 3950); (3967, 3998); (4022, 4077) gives 3.57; 6.43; 8.06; 7.23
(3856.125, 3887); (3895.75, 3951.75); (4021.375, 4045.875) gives 5.51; 6.91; 8.22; 7.33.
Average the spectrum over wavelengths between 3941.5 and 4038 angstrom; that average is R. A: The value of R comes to 7.2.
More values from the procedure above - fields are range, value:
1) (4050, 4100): 7.78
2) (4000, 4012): 8.14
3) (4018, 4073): 8.1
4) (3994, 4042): 8.18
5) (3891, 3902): 6.29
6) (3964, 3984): 5.22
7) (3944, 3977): 5.82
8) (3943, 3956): 7.05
